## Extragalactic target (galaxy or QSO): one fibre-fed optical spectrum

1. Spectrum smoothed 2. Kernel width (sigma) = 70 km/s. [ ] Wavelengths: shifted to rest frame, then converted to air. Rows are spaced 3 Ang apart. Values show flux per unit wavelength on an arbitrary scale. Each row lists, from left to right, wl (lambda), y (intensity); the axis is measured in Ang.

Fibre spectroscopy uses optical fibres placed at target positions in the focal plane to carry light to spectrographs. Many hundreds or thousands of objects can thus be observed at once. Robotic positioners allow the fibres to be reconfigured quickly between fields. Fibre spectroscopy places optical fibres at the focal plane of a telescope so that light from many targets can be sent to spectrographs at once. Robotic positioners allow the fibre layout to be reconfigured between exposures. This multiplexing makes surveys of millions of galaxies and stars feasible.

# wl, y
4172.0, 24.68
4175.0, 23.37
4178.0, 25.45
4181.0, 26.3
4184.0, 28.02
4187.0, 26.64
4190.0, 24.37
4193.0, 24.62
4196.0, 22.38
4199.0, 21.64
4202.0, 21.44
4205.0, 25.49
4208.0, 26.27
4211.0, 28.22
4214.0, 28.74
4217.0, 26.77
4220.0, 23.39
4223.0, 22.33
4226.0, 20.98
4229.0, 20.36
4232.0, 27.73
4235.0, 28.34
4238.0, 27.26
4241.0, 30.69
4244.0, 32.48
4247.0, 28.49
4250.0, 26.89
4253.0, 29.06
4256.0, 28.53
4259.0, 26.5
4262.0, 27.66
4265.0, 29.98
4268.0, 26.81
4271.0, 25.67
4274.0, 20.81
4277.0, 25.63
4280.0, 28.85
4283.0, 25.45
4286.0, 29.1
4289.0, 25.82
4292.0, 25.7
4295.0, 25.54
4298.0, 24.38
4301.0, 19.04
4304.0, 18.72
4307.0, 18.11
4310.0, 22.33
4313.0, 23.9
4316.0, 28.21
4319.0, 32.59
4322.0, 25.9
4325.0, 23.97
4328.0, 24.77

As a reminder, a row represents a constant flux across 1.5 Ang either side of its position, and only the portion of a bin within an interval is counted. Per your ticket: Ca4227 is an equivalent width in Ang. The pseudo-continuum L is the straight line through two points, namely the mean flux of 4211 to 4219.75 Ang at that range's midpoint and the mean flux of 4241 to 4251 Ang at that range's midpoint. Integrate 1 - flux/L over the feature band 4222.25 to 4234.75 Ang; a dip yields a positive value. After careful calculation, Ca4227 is 2.1 Ang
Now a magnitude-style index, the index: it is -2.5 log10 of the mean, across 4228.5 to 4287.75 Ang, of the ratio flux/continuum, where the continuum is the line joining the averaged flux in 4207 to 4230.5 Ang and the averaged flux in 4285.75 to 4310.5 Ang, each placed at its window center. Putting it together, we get -0.155 mag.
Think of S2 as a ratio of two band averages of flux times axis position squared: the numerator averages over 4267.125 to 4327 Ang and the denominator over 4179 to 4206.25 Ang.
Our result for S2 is 1.1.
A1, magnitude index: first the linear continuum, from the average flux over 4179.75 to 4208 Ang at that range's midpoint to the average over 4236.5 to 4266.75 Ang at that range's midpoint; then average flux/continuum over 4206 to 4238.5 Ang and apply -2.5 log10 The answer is 0.05 mag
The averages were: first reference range 24.6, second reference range 28.7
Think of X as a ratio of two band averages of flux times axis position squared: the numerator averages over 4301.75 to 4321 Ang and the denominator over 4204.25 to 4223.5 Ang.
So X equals 0.96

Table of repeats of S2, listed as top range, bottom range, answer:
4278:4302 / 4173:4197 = 1.07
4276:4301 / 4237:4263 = 0.92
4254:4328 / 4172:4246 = 1.03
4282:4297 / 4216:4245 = 1.04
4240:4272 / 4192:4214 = 1.19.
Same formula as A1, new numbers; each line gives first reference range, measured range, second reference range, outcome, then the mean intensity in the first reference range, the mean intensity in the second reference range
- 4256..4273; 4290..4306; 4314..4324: 0.229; 27.2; 28.4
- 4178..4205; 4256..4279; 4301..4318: -0.144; 24.5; 22.3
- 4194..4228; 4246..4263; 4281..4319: -0.149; 24.3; 24.3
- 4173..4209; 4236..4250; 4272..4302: -0.179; 24.6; 25.1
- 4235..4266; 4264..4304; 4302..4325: 0.043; 28.7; 24.1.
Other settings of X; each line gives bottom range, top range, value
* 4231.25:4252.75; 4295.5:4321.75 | 0.84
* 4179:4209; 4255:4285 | 1.12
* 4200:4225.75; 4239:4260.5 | 1.17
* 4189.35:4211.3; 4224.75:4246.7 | 1.14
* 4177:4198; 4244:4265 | 1.16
